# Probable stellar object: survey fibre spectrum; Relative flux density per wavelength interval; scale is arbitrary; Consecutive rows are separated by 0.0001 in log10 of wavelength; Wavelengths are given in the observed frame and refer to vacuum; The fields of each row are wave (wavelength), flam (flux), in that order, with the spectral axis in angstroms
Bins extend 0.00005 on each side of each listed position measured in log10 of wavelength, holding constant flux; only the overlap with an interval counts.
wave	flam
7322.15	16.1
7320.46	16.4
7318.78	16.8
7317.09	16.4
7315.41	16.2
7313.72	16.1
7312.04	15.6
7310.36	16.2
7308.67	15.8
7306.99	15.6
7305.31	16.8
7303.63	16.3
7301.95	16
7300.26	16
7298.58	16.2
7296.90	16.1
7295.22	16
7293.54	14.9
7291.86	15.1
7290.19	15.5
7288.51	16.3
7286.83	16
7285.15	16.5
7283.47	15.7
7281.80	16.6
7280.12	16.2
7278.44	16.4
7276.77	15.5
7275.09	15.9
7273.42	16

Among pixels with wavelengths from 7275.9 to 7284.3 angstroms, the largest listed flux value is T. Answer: 16.6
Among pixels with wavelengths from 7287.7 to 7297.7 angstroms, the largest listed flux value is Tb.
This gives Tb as 16.3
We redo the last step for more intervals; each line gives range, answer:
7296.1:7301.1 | 16.2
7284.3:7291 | 16.5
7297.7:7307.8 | 16.8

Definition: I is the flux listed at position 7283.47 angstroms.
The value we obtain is 15.7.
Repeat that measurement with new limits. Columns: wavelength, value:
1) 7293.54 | 14.9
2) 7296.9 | 16.1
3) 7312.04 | 15.6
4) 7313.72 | 16.1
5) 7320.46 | 16.4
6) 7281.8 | 16.6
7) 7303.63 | 16.3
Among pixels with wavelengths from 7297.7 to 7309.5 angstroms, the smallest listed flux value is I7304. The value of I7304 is 15.6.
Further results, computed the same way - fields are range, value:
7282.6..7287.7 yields 15.7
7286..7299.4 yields 14.9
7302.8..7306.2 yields 16.3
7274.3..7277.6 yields 15.5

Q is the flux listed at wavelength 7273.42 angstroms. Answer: 16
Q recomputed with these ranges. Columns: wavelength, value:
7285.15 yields 16.5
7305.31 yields 16.8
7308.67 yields 15.8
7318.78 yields 16.8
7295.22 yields 16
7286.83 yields 16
